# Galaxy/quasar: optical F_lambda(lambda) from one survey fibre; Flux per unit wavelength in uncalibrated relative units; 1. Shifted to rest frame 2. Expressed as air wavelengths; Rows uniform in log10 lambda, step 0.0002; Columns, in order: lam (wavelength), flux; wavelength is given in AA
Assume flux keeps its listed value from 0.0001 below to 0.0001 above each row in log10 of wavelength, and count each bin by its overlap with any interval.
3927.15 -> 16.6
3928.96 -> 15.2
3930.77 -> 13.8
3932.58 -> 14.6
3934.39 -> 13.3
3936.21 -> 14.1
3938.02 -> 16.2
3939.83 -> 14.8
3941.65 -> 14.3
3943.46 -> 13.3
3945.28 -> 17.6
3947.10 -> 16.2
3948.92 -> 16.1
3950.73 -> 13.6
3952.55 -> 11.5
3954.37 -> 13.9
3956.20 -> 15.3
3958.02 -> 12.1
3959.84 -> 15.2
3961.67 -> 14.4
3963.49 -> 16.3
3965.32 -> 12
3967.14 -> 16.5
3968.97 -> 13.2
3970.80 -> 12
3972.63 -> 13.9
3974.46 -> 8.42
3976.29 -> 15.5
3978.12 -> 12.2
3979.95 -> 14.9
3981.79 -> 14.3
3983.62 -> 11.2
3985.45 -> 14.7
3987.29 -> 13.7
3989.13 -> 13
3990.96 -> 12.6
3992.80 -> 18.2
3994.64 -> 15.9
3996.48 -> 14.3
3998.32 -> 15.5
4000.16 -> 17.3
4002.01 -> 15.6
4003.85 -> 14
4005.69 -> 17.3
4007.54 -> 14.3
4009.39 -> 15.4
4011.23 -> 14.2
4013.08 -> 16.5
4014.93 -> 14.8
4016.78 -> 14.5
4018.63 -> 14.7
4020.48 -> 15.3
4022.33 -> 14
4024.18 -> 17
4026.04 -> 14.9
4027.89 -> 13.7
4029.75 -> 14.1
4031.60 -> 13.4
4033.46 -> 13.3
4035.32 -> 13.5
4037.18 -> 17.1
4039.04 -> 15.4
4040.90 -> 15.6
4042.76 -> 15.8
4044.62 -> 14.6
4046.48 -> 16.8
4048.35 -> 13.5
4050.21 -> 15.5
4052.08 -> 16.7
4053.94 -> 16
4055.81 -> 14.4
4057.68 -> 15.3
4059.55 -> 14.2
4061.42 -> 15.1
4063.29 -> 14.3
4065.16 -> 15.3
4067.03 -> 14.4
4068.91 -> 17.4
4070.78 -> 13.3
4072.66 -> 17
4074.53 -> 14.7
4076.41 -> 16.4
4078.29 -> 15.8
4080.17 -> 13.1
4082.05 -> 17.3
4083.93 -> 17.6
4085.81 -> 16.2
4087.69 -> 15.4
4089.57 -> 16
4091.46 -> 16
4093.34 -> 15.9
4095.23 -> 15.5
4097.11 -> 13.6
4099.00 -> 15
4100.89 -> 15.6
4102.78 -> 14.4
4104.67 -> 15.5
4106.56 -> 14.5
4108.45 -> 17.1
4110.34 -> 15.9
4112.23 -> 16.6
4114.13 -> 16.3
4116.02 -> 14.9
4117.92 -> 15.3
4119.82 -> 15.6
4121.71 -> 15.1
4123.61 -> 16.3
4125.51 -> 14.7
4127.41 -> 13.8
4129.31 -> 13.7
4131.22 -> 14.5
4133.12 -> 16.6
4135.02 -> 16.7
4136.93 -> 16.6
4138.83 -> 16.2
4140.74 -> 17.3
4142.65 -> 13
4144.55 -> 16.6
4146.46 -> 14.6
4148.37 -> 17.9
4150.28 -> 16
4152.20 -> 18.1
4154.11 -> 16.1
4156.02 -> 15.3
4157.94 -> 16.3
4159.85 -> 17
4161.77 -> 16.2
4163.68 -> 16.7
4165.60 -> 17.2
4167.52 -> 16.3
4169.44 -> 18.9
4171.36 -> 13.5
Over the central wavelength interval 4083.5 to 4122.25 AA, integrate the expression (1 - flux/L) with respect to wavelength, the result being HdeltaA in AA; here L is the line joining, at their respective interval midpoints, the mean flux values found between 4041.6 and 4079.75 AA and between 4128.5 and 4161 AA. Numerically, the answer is 0.2 AA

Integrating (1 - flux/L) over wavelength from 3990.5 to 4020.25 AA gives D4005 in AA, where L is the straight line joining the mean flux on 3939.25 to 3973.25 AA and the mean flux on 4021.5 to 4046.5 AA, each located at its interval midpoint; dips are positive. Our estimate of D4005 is -1.4 AA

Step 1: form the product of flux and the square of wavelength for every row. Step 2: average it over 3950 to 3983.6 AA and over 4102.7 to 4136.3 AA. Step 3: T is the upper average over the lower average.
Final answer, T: 1.23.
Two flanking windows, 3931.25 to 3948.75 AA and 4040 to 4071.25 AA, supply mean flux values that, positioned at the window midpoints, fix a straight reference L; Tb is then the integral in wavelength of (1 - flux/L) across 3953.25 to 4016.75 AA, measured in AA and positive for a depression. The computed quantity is 2.9 AA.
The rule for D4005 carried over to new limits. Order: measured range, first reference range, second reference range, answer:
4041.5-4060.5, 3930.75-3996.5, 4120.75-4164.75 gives -0.4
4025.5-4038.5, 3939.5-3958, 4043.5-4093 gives 0.8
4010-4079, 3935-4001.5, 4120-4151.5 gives -0.9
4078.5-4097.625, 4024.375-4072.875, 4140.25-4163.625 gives -0.3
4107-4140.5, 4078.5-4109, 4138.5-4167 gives 0.6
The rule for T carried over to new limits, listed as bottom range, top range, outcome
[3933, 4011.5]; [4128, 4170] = 1.23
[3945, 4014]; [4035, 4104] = 1.12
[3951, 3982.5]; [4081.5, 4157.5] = 1.25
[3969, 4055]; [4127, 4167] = 1.17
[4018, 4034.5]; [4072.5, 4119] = 1.12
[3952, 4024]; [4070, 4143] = 1.15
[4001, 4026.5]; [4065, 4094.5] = 1.07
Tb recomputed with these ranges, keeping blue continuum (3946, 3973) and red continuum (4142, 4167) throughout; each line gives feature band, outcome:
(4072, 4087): -0.5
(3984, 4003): -0.6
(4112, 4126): 0.3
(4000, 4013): -0.6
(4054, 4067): 0.4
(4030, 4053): 0.0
